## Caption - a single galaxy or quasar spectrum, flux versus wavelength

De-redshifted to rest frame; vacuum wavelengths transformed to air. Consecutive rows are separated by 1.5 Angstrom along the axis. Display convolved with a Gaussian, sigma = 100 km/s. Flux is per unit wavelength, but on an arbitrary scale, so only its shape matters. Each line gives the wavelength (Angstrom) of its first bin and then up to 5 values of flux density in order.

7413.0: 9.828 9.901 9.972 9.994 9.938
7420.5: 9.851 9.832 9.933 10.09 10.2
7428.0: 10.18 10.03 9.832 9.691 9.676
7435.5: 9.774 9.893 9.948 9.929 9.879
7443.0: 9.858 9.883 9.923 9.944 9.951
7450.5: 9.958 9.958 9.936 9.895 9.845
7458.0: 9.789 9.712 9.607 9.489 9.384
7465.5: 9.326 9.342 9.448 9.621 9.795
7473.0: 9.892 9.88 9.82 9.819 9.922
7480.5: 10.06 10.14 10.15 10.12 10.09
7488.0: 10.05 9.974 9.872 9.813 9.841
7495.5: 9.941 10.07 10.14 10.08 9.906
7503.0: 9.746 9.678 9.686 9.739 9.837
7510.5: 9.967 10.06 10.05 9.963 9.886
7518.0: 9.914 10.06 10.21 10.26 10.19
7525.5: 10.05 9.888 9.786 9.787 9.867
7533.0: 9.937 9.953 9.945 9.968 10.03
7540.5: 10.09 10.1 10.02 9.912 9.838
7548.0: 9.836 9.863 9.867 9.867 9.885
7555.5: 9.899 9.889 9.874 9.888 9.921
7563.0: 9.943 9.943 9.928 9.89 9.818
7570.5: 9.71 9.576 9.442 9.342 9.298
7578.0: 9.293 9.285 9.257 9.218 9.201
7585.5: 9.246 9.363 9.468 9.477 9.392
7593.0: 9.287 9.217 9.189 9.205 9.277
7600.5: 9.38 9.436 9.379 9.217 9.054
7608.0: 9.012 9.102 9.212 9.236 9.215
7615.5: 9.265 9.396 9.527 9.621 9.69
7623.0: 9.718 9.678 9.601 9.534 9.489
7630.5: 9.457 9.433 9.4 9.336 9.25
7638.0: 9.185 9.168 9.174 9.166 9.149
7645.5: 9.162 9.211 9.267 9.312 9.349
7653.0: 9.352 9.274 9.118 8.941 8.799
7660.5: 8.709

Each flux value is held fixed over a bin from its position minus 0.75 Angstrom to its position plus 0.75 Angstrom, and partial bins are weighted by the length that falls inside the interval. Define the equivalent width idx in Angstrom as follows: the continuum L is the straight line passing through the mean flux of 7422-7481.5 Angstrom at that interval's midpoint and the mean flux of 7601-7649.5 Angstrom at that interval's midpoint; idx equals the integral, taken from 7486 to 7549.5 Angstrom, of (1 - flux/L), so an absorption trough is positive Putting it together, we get -2.1 Angstrom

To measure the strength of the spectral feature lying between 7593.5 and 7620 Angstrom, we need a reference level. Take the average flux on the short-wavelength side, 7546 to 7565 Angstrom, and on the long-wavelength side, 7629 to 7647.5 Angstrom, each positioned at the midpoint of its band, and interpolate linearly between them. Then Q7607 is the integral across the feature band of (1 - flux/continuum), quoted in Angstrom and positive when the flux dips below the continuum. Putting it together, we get 0.7 Angstrom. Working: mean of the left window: 9.89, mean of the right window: 9.27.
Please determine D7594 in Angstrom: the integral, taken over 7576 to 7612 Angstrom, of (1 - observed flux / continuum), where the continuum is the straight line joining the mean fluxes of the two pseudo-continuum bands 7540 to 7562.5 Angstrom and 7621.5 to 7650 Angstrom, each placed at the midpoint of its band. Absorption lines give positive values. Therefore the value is 1.37 Angstrom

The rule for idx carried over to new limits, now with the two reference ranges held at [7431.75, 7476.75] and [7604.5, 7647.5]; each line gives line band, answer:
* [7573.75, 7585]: 0.21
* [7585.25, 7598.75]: 0.15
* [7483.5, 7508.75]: -0.69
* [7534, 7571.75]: -1.55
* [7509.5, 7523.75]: -0.64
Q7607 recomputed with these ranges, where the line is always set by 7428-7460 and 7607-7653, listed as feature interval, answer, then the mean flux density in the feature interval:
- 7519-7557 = -1.40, 9.96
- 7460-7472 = 0.39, 9.5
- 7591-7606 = 0.22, 9.29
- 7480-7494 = -0.38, 10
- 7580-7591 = 0.18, 9.32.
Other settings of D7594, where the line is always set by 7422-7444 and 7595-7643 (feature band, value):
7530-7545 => -0.6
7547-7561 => -0.5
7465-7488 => -0.1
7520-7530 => -0.4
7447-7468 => 0.3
